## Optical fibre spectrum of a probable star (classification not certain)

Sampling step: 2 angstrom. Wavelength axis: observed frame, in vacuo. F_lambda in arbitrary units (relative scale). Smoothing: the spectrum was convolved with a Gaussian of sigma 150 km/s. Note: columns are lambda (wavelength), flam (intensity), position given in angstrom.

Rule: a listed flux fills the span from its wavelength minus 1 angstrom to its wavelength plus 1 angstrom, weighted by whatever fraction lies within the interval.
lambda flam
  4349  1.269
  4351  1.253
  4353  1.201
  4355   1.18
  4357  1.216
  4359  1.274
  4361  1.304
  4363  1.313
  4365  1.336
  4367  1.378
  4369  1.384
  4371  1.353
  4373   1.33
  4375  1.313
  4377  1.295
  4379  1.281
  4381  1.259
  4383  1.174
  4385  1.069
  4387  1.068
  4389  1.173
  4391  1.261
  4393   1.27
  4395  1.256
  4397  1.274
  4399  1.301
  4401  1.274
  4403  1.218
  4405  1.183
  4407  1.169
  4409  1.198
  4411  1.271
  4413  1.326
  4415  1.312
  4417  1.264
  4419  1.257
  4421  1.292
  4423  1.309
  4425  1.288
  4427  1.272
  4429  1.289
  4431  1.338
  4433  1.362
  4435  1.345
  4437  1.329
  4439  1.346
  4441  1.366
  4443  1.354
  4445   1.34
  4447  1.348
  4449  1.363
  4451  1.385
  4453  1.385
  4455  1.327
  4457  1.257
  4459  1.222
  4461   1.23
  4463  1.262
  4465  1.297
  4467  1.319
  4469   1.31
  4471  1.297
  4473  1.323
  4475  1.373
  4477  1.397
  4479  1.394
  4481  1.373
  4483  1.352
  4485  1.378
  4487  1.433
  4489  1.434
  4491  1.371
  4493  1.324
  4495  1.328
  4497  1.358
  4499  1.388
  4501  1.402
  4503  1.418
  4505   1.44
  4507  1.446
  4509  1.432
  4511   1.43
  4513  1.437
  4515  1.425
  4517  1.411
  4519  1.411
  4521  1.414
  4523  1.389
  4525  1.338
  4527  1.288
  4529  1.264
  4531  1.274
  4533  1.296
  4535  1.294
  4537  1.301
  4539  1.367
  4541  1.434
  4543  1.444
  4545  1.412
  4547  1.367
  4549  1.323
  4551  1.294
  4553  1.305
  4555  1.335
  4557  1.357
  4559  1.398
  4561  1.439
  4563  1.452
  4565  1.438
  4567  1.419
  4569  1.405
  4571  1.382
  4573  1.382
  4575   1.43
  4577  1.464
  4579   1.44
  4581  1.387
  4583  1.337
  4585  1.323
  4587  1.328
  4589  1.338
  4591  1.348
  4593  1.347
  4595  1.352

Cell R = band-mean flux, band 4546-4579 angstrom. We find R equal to 1.39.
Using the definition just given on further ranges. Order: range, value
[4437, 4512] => 1.36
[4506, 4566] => 1.37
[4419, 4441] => 1.32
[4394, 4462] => 1.3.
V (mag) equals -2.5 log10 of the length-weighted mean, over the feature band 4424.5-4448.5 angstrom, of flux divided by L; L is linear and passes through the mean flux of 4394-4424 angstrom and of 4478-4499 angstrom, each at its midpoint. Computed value -0.03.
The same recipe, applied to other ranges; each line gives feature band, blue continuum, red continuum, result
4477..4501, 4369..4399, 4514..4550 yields -0.04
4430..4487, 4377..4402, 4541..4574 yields -0.04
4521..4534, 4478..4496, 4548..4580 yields 0.05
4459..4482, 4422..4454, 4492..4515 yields 0.04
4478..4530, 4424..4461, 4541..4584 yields -0.02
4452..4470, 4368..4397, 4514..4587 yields 0.01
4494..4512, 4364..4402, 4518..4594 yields -0.05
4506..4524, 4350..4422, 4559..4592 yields -0.06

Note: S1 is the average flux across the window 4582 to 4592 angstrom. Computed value 1.33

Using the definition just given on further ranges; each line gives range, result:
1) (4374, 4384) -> 1.26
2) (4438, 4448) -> 1.35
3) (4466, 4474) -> 1.31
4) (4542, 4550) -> 1.39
